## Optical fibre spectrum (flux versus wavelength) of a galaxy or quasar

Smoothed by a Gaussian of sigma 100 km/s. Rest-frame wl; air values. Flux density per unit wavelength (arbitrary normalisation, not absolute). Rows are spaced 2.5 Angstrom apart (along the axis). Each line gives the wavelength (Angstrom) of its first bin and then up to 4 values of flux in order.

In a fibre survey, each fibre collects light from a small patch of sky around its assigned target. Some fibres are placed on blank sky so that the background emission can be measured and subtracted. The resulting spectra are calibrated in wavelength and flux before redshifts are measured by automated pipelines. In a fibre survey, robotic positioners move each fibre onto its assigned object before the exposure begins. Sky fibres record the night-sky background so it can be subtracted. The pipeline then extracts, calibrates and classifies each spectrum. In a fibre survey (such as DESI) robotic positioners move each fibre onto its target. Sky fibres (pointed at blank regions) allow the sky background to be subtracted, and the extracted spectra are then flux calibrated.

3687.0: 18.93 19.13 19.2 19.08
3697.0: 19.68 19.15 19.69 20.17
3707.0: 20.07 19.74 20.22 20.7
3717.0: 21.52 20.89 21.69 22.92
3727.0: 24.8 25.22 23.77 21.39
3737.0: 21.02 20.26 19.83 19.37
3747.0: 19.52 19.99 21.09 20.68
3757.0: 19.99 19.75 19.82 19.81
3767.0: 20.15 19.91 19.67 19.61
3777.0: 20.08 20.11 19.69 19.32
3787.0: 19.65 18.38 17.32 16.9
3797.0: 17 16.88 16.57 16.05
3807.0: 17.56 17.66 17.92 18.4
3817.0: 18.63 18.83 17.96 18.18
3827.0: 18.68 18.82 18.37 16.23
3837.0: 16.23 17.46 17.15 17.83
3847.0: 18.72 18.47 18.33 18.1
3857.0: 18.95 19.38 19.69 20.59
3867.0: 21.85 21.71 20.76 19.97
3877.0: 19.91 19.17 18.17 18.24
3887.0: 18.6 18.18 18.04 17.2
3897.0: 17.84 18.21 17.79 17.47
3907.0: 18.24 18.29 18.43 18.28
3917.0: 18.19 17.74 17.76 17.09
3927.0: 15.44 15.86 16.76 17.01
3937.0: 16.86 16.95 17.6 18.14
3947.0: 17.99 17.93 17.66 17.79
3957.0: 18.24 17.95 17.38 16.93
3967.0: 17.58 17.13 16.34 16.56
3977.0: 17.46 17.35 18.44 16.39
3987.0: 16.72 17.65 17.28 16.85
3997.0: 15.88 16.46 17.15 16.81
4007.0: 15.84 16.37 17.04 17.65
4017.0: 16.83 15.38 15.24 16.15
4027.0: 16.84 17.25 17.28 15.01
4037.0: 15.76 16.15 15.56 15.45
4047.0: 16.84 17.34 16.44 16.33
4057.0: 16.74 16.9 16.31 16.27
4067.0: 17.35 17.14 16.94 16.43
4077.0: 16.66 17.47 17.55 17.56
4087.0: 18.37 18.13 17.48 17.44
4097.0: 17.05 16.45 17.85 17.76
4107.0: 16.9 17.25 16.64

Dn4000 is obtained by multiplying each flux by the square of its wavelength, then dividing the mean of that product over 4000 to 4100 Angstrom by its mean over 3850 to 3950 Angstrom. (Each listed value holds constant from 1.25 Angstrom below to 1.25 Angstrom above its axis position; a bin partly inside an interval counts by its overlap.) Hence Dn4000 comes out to 0.99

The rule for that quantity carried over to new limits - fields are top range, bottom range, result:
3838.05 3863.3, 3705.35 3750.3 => 0.92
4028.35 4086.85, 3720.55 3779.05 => 0.94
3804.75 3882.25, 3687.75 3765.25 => 0.96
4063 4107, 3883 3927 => 1.06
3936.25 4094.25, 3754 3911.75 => 1.00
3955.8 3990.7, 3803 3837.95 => 1.05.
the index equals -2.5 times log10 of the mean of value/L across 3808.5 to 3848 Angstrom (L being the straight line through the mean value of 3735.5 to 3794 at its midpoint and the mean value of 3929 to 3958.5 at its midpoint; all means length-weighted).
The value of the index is 0.059 mag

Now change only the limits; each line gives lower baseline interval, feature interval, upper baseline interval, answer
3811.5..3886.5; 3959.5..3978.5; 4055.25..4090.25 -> 0.047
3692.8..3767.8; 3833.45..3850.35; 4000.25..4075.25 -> 0.104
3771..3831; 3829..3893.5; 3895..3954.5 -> -0.051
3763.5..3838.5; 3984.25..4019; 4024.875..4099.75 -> 0.026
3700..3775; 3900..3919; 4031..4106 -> 0.038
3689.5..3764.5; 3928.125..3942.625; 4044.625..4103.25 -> 0.105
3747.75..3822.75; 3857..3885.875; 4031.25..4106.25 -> -0.094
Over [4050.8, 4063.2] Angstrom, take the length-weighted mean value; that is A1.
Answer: 16.5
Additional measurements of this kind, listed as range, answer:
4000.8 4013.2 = 16.6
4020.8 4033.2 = 16.6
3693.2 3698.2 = 19.4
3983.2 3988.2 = 16.6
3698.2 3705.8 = 19.7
